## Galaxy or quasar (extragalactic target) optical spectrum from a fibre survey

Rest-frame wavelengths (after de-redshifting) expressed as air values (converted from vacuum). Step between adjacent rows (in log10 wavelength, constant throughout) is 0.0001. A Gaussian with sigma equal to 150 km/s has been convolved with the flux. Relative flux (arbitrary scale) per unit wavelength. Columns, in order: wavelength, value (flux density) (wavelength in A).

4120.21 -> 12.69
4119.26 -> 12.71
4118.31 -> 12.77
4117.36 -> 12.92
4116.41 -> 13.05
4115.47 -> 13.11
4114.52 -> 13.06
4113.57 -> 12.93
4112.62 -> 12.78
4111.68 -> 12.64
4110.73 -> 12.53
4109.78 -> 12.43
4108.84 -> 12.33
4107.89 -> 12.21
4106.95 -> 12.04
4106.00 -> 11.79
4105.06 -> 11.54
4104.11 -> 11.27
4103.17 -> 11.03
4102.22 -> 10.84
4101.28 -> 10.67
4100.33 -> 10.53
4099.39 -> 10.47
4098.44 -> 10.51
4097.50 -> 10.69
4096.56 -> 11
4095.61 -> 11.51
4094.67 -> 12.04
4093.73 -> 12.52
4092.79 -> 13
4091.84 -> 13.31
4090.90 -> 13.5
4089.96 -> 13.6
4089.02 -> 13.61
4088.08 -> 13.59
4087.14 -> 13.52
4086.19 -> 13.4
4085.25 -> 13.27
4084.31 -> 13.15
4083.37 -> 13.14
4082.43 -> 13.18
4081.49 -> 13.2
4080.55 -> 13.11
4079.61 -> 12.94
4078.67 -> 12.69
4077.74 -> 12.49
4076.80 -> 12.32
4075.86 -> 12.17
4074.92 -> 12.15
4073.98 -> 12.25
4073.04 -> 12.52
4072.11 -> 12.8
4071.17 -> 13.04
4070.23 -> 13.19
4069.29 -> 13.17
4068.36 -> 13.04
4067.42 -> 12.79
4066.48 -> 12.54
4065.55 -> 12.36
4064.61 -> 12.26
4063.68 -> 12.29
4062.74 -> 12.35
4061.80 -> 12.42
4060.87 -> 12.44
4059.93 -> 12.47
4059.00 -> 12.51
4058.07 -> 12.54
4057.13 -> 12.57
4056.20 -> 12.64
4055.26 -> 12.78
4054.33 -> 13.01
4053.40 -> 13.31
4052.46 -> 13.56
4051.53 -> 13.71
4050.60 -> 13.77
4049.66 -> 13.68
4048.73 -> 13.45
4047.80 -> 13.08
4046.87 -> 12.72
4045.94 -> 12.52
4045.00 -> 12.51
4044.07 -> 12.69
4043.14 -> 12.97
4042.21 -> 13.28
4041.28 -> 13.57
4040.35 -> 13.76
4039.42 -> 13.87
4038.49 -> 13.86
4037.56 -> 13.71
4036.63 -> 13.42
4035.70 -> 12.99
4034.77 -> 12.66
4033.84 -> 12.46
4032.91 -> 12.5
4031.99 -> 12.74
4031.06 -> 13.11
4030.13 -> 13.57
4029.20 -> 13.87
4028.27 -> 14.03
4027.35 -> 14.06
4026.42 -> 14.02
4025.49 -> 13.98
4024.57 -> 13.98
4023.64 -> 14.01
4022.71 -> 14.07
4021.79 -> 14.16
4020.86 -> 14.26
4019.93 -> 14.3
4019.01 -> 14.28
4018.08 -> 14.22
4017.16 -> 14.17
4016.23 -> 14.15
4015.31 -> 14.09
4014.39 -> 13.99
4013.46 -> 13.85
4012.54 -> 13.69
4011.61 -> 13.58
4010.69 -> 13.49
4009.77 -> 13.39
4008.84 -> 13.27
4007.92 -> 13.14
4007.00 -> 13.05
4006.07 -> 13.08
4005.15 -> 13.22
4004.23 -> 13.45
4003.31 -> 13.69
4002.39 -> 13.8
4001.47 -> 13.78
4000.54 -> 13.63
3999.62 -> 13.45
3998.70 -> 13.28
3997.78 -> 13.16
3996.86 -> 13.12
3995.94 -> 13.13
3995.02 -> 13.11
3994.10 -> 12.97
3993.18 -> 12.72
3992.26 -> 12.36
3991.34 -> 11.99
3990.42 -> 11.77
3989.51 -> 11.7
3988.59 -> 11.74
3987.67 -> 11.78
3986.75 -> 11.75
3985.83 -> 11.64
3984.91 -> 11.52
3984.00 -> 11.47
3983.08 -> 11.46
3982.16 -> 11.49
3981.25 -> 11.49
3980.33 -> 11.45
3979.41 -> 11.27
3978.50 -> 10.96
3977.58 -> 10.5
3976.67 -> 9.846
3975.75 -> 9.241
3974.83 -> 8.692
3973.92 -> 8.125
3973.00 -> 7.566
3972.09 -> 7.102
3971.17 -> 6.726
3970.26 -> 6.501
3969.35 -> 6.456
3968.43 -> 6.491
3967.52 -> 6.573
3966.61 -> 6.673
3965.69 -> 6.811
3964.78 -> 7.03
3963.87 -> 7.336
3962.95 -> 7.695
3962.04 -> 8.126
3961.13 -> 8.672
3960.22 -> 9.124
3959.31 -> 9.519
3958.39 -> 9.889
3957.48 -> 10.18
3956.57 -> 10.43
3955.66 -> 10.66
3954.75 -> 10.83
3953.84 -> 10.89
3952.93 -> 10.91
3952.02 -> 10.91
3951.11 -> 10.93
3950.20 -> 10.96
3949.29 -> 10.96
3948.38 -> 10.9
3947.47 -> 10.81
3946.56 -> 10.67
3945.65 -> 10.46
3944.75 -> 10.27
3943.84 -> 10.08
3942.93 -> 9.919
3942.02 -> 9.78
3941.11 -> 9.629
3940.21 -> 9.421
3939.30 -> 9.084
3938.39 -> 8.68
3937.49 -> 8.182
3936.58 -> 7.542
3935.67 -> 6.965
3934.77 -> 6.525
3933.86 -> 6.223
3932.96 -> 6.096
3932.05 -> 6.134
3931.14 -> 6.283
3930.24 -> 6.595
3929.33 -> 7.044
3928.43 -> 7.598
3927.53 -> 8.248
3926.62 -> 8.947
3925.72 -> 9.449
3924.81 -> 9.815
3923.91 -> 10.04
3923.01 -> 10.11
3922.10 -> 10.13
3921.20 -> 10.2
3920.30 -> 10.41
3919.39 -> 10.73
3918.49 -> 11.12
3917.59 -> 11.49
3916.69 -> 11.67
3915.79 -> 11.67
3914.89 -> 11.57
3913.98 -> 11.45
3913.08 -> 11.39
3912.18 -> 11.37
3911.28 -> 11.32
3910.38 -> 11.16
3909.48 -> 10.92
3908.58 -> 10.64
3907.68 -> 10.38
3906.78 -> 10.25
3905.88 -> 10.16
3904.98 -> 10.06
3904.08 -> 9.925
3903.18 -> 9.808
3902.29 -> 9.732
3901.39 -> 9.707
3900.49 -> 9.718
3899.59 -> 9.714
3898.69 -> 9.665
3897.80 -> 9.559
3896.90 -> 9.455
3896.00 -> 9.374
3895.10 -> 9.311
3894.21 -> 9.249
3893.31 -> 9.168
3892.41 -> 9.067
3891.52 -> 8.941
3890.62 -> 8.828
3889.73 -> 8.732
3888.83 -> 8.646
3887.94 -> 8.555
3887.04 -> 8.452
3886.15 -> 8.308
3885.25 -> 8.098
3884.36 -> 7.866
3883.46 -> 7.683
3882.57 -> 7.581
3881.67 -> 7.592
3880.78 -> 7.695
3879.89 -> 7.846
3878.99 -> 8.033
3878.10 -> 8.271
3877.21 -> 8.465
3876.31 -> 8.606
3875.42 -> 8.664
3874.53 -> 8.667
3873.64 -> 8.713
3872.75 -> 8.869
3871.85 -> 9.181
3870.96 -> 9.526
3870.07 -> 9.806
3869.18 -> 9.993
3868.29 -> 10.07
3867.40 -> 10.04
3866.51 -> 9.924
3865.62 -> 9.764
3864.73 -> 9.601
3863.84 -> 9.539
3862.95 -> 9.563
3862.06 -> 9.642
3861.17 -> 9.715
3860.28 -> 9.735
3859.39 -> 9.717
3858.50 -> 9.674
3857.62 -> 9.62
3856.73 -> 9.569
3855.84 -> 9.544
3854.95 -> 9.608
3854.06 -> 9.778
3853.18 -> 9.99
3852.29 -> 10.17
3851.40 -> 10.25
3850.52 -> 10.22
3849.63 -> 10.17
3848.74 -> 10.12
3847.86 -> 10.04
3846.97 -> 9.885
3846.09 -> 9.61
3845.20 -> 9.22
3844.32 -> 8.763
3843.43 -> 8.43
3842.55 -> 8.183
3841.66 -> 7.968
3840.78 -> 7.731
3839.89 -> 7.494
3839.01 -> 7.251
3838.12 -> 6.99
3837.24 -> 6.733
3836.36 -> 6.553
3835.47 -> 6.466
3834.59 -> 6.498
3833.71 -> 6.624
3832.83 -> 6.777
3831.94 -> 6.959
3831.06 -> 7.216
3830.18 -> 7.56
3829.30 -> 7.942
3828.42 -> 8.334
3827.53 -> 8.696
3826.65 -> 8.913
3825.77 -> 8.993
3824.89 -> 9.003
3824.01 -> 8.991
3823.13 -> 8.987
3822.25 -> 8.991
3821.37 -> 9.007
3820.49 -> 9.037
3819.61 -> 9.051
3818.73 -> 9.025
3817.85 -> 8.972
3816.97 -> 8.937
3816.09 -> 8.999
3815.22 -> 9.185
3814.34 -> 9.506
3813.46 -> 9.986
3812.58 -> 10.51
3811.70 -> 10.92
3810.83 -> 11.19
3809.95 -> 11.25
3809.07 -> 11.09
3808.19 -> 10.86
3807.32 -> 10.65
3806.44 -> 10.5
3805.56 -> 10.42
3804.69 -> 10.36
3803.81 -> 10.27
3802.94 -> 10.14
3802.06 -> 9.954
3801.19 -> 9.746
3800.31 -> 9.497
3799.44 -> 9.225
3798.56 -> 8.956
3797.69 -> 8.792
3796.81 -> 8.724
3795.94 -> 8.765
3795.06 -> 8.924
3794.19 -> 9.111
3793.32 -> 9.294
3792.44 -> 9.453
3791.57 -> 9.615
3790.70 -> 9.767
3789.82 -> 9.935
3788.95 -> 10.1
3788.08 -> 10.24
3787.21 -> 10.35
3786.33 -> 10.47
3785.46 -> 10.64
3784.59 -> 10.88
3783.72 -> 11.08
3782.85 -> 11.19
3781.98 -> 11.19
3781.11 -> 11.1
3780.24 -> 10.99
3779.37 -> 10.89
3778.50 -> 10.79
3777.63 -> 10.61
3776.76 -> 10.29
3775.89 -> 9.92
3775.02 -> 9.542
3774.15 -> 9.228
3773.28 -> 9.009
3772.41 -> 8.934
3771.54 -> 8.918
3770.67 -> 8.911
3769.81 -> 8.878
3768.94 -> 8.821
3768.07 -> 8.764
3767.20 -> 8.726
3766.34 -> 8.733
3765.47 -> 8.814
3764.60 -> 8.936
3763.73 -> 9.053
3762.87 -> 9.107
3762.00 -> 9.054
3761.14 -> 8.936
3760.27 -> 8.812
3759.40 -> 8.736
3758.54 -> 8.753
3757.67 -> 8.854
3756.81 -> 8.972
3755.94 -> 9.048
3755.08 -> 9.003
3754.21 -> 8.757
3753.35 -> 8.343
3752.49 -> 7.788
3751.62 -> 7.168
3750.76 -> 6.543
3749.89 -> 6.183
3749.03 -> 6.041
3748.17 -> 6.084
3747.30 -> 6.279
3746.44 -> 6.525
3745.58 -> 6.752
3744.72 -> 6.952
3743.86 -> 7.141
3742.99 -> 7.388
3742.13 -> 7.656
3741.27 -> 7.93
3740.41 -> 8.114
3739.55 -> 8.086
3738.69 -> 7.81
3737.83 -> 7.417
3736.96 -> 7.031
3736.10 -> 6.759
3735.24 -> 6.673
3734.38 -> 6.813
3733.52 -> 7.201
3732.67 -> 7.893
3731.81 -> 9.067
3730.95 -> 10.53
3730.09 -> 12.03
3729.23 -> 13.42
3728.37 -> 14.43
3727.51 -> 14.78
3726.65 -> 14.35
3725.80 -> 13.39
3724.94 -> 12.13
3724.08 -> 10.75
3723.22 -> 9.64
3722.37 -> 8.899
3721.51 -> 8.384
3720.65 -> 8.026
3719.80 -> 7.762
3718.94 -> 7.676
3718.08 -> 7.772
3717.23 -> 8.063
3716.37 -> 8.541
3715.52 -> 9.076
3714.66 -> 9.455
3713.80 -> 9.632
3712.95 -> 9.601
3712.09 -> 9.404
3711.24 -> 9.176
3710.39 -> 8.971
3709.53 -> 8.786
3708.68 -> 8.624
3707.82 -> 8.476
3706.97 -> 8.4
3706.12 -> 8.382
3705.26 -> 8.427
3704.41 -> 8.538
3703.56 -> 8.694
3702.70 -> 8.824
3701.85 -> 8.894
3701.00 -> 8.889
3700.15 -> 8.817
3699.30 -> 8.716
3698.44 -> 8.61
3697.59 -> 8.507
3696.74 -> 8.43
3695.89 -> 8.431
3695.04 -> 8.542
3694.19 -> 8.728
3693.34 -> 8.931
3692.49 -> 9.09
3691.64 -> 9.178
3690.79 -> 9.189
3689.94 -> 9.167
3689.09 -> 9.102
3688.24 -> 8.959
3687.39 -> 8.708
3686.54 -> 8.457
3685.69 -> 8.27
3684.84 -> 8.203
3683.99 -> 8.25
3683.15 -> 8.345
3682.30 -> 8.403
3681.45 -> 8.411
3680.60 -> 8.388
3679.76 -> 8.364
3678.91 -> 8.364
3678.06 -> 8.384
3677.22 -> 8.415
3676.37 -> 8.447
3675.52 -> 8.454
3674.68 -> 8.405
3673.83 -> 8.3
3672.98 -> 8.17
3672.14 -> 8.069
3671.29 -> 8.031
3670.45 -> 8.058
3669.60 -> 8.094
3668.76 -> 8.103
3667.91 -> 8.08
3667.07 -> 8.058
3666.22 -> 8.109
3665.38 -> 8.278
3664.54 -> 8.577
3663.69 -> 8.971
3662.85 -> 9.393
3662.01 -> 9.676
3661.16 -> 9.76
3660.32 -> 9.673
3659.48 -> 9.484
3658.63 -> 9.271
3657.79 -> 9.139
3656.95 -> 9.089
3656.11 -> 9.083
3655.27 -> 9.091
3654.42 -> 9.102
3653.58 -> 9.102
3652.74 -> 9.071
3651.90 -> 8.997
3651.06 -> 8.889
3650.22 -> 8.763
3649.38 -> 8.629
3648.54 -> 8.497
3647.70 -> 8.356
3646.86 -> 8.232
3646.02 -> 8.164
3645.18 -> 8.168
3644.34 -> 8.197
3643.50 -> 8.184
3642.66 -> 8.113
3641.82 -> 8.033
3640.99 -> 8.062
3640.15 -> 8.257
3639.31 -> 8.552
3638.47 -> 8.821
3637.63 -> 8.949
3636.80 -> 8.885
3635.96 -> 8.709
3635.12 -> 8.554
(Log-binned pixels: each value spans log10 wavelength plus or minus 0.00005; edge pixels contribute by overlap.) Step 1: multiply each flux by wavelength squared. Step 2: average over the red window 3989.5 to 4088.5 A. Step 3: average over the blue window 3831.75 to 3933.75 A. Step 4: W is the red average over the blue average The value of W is 1.56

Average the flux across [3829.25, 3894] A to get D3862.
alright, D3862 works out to 8.73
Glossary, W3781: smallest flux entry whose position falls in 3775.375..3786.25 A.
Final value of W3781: 9.92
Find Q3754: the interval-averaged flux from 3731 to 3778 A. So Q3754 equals 8.2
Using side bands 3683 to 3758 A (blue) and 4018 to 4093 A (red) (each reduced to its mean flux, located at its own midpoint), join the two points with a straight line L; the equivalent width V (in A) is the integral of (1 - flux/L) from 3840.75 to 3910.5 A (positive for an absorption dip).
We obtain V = 9.46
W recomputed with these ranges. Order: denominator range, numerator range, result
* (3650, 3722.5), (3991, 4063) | 1.83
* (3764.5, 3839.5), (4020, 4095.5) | 1.60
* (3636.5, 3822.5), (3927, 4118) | 1.51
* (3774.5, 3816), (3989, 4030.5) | 1.49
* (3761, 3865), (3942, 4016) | 1.28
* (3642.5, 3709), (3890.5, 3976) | 1.23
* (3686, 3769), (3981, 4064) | 1.75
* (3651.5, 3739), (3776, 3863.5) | 1.12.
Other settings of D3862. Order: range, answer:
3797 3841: 8.91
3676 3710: 8.62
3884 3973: 9.25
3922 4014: 10.3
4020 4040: 13.6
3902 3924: 10.7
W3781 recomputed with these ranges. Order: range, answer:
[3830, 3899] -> 6.466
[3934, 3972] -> 6.456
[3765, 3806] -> 8.724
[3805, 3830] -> 7.942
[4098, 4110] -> 10.47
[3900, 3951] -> 6.096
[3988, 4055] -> 11.7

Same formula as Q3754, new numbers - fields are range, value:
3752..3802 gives 9.48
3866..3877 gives 9.32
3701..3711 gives 8.66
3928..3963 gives 9.14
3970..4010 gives 11.7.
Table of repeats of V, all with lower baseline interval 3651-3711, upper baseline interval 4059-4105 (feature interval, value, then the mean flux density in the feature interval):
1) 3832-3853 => 3.79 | 8.35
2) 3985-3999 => -0.97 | 12.4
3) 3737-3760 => 4.16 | 7.63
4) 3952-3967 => 2.86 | 9.11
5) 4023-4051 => -3.20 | 13.4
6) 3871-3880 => 1.62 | 8.6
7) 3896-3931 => 2.58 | 10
